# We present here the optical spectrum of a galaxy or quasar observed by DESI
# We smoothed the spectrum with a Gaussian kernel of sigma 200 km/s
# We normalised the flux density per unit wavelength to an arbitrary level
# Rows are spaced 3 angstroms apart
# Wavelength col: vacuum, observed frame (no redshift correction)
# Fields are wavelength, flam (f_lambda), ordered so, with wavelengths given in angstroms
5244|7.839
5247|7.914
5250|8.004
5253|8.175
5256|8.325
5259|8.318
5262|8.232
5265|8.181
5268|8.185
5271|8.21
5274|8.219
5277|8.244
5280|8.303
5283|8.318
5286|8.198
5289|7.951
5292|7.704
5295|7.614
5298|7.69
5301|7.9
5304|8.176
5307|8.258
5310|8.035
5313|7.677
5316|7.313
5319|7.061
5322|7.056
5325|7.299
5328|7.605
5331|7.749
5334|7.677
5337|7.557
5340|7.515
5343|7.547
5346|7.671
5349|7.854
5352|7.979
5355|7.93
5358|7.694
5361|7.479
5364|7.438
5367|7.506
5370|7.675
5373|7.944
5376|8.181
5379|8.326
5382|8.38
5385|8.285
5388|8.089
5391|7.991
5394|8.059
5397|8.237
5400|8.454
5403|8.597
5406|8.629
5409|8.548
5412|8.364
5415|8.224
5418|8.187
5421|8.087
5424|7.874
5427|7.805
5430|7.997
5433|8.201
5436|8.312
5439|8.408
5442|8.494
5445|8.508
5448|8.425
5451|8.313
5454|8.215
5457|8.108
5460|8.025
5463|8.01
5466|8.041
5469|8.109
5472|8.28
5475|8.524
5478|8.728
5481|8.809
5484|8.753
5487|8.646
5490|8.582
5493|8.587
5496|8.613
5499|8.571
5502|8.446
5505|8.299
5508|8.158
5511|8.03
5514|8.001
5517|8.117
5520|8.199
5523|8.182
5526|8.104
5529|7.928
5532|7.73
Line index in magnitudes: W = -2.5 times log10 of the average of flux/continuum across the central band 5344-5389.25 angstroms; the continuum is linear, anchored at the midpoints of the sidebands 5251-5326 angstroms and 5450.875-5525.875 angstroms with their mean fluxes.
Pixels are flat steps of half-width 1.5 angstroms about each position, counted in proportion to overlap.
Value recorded 0.03 mag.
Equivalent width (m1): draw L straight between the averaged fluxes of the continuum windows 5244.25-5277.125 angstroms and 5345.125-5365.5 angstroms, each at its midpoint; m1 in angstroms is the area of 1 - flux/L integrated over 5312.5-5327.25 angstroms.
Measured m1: 1.2 angstroms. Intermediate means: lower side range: 8.17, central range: 7.27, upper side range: 7.72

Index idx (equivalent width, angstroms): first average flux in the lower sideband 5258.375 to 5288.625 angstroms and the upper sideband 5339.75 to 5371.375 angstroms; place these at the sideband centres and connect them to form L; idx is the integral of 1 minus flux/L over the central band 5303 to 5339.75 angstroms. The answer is 1.4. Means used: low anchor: 8.23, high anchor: 7.67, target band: 7.61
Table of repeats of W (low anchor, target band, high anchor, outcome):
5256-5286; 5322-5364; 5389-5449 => 0.086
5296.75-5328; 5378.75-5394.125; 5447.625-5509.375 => -0.028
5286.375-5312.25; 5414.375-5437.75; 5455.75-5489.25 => 0.022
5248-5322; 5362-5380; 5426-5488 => 0.046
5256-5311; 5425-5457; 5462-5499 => 0.020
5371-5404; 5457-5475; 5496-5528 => 0.012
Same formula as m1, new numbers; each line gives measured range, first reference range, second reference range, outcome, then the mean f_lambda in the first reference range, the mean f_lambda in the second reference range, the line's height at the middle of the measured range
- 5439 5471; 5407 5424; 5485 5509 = 0.5 angstroms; 8.26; 8.5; 8.37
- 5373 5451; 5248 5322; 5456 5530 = -0.7 angstroms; 7.99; 8.32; 8.19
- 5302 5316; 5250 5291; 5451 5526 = 0.5 angstroms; 8.21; 8.33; 8.23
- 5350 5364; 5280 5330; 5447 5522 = 0.3 angstroms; 7.76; 8.34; 7.93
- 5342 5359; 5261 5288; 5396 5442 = 0.9 angstroms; 8.23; 8.27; 8.25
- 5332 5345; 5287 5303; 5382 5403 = 0.7 angstroms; 7.8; 8.23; 7.99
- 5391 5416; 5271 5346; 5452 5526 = -0.9 angstroms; 7.78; 8.33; 8.07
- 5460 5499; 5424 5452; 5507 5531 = -1.4 angstroms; 8.25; 8.08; 8.16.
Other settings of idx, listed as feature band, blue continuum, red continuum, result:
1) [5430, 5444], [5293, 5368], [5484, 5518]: -0.4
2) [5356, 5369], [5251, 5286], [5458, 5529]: 1.1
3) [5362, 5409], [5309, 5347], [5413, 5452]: -1.3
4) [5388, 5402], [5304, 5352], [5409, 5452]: -0.3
